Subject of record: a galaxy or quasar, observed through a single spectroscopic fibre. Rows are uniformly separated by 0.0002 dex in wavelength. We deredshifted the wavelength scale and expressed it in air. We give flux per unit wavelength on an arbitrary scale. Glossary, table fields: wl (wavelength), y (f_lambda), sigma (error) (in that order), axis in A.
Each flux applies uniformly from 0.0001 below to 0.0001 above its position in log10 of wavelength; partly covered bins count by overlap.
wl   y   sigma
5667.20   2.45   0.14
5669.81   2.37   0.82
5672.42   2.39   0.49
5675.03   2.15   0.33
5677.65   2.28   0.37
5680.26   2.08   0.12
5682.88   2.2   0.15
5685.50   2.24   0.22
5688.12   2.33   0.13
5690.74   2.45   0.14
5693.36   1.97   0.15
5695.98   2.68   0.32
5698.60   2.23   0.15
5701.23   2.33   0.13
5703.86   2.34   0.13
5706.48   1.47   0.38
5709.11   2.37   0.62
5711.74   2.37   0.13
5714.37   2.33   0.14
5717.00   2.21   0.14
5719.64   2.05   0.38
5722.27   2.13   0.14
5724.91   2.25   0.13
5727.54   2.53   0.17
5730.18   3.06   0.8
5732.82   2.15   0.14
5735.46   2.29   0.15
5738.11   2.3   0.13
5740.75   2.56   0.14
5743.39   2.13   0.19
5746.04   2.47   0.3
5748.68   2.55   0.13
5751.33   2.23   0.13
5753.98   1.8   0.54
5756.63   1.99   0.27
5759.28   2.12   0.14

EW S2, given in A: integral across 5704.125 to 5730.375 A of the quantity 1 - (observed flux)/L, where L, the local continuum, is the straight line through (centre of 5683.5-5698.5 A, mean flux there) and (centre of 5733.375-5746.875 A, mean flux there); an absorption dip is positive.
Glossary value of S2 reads 0.9 A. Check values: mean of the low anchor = 2.32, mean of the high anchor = 2.33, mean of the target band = 2.25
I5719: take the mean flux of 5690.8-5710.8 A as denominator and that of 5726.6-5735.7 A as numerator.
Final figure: 1.14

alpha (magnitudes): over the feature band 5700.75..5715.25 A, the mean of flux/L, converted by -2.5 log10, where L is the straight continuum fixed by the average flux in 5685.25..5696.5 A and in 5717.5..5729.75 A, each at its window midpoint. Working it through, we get 0.06 mag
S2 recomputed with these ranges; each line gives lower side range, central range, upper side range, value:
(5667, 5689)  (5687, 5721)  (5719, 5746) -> 1.0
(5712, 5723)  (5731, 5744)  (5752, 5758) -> -1.7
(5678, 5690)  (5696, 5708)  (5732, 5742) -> 0.5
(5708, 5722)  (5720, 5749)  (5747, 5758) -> -2.4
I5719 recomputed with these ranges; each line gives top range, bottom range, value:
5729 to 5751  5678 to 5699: 1.07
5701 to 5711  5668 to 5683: 0.94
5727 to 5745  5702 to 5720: 1.12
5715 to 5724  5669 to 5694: 0.96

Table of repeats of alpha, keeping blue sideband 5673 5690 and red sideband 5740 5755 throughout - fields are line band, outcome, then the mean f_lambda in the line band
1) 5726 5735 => -0.12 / 2.55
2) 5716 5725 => 0.06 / 2.14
